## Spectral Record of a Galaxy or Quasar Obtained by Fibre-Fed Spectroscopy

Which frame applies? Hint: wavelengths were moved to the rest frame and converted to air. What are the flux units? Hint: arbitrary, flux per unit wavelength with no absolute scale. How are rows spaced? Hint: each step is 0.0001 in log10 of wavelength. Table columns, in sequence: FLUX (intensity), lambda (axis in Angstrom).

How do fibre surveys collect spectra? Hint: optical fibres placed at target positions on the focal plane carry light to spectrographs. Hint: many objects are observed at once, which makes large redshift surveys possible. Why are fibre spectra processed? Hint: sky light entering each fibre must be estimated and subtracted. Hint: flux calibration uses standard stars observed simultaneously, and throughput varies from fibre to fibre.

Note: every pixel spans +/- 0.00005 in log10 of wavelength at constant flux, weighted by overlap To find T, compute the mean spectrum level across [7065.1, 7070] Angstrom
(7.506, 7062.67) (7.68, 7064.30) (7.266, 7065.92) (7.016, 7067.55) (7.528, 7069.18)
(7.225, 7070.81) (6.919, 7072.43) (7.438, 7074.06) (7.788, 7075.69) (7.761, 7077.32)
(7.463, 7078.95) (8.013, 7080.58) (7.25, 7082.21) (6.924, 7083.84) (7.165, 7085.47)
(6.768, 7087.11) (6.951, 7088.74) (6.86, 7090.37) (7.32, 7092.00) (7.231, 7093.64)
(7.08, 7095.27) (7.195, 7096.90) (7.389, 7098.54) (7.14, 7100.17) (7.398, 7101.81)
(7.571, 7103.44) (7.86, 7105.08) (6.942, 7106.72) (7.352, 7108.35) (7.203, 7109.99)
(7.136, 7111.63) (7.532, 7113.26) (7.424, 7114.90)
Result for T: 7.27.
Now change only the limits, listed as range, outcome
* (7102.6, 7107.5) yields 7.46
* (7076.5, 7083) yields 7.62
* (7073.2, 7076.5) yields 7.6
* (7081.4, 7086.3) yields 7.1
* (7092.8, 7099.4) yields 7.22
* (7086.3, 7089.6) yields 6.87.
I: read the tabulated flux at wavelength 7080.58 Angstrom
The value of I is 8.013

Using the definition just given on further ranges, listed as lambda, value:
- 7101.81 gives 7.398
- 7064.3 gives 7.68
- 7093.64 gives 7.231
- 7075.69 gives 7.788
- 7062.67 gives 7.506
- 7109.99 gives 7.203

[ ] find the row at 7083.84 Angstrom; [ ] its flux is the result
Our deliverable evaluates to 6.924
